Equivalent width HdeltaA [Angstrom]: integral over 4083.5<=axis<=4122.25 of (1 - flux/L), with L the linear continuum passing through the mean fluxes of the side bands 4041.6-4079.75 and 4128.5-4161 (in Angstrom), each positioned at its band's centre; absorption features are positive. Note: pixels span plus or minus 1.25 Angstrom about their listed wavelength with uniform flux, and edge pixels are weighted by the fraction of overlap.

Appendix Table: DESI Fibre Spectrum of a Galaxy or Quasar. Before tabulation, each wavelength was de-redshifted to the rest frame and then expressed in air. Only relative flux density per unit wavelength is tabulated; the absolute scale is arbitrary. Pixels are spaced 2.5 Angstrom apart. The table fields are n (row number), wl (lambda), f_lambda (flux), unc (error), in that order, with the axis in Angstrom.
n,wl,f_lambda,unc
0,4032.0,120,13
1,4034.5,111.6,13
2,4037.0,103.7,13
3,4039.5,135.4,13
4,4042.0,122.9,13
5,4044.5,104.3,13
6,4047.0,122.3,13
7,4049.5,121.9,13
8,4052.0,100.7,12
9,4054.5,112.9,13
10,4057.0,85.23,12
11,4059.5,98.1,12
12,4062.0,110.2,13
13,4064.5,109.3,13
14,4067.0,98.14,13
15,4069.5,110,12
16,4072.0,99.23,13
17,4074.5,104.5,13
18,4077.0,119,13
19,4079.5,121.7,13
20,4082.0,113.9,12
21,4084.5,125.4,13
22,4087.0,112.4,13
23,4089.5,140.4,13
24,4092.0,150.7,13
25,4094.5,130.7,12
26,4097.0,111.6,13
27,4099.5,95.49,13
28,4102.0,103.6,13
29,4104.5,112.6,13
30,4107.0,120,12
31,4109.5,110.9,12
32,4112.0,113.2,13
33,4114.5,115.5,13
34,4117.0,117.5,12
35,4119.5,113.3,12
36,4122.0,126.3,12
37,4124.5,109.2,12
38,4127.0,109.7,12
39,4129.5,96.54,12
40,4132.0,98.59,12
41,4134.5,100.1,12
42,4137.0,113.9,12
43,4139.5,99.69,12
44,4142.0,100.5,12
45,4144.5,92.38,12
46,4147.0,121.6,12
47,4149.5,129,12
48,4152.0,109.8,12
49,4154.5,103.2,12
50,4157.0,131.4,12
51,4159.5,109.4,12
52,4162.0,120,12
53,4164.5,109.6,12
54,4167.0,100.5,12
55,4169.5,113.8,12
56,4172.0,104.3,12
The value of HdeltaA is -3.7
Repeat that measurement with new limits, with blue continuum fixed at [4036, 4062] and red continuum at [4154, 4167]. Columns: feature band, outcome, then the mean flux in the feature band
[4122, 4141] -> 1.3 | 105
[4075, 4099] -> -2.5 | 124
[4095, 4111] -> 0.3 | 110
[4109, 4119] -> -0.2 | 114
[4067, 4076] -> 0.6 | 104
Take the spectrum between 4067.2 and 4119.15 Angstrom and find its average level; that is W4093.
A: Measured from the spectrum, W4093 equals 116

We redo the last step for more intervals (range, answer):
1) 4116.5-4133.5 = 110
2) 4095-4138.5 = 110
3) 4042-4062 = 108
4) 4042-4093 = 113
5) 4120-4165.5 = 110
